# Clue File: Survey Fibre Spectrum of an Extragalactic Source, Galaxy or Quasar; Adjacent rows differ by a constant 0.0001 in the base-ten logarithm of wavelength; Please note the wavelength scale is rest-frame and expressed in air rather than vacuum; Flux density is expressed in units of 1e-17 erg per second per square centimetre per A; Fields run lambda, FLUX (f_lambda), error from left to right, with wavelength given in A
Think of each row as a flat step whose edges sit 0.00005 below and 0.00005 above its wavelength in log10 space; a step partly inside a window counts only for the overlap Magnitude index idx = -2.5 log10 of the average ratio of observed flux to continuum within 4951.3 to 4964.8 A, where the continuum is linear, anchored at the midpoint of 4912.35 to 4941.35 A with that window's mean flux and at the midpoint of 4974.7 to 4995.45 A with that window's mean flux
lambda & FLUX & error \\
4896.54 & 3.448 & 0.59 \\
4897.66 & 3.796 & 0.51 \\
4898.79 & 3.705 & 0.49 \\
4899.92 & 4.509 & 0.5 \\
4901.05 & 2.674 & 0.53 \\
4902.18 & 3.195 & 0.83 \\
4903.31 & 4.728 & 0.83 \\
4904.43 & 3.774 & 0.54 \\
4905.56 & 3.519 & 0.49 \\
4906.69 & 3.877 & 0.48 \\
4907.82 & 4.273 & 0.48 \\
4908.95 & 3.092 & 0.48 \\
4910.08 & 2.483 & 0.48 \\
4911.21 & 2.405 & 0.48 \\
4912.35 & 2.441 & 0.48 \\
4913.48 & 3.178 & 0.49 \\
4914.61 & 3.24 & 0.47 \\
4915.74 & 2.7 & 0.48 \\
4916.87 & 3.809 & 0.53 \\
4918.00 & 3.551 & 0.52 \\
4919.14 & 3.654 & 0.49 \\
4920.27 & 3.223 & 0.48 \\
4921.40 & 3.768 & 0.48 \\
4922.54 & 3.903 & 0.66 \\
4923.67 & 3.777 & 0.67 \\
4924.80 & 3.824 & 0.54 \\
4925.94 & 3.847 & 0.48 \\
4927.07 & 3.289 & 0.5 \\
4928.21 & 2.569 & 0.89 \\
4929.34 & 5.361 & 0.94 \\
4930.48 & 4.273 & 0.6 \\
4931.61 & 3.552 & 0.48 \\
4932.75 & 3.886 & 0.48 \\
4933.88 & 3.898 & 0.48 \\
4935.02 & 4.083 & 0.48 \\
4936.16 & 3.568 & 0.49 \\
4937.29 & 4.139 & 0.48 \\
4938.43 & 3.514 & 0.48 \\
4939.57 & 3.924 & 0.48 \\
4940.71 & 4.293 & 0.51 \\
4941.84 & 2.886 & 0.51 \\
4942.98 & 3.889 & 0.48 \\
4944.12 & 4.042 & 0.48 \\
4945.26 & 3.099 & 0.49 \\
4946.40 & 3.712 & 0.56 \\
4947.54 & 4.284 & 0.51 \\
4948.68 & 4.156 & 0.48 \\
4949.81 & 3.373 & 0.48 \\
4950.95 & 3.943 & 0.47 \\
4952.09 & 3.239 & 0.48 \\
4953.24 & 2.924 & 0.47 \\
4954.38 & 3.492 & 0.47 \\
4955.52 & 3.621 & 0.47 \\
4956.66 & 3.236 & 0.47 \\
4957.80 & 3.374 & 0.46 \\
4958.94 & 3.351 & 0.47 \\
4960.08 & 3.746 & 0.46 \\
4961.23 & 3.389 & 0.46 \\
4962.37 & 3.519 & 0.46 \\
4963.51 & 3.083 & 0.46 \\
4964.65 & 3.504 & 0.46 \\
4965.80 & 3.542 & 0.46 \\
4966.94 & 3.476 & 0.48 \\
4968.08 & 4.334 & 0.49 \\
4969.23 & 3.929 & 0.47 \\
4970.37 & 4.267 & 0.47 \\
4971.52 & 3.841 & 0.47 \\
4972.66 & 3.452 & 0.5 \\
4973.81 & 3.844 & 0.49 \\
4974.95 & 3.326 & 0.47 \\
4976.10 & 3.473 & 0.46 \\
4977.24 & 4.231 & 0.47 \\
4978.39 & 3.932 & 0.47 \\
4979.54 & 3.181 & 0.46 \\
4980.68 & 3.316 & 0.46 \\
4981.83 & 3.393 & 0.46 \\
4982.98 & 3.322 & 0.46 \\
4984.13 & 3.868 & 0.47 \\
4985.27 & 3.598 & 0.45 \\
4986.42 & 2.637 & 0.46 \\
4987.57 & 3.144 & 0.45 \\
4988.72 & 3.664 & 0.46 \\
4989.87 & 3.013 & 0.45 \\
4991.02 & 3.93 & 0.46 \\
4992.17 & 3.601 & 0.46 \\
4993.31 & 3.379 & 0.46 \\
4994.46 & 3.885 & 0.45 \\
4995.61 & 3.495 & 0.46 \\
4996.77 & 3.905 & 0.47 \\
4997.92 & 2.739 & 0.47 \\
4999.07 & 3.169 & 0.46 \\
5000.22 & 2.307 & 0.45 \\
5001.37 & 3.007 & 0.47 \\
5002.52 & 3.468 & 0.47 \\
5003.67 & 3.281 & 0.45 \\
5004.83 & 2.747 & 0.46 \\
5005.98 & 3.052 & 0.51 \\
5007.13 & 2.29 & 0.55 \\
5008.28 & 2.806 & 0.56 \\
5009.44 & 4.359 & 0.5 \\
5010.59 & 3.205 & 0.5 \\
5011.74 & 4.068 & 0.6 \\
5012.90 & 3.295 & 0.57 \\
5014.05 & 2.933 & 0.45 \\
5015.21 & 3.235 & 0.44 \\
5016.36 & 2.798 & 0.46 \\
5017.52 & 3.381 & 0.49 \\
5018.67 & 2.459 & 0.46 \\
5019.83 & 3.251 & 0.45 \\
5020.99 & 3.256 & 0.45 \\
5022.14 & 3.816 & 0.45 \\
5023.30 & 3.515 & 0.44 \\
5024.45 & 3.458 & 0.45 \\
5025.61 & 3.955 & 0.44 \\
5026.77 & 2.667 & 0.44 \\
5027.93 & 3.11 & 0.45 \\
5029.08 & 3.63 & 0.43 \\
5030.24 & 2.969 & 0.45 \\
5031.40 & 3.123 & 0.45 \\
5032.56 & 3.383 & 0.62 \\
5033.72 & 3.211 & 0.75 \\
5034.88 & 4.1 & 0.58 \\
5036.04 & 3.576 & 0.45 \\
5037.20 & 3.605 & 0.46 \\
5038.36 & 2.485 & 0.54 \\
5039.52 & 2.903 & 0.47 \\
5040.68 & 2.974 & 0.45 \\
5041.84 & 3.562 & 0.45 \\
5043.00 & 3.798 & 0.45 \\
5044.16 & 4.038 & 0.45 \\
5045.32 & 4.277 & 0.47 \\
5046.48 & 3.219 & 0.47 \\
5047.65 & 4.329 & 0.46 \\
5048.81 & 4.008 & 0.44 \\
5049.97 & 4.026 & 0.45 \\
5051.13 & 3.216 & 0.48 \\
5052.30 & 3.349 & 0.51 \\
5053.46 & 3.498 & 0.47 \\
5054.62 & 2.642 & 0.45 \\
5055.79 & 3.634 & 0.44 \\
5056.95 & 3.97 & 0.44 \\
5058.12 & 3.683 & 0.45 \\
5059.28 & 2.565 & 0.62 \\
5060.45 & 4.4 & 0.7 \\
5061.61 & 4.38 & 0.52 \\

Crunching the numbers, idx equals 0.06 mag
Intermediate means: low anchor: 3.69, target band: 3.38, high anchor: 3.5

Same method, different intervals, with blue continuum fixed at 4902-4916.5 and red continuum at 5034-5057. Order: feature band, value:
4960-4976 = -0.07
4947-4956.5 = -0.07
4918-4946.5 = -0.12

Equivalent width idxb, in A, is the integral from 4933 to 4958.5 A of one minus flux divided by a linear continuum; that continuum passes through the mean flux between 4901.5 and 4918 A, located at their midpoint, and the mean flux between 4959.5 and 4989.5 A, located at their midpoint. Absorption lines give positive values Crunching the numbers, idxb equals -1.5 A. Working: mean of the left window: 3.34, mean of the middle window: 3.67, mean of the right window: 3.57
